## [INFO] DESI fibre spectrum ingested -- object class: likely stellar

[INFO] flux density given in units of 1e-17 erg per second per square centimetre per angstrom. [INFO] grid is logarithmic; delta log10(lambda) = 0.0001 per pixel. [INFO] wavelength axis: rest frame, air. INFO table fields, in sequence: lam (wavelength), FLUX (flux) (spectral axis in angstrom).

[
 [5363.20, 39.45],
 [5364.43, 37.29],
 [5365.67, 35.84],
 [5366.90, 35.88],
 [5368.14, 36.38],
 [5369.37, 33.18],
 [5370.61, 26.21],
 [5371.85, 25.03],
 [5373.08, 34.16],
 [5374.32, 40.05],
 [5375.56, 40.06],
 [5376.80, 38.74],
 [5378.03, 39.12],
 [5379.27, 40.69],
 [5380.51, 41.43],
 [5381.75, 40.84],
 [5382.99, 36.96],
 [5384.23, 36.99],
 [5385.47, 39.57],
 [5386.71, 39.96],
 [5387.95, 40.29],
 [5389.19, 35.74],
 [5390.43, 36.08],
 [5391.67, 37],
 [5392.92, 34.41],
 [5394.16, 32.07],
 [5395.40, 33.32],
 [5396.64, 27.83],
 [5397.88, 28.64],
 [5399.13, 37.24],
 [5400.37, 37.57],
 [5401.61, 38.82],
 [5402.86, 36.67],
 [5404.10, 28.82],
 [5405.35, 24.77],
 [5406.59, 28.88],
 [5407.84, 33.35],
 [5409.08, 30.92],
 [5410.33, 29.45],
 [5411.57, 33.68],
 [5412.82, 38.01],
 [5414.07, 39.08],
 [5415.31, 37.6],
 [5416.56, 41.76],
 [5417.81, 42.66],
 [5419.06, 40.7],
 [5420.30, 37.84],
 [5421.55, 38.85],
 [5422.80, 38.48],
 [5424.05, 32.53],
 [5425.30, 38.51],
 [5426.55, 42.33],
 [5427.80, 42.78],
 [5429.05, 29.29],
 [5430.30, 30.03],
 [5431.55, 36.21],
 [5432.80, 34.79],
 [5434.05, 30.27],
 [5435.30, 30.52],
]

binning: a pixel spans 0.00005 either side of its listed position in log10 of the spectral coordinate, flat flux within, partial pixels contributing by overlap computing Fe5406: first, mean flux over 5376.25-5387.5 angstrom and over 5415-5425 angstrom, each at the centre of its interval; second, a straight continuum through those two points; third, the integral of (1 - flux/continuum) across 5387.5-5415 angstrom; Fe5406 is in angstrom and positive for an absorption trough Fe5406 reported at 3.8 angstrom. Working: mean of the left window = 39.4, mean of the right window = 38.8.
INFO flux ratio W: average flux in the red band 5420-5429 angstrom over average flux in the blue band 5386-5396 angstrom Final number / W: 1.06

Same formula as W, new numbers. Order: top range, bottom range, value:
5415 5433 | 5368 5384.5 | 1.03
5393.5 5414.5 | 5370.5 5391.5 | 0.88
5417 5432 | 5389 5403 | 1.09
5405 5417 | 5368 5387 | 0.92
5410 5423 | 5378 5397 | 1.03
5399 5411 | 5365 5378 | 0.93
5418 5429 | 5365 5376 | 1.14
